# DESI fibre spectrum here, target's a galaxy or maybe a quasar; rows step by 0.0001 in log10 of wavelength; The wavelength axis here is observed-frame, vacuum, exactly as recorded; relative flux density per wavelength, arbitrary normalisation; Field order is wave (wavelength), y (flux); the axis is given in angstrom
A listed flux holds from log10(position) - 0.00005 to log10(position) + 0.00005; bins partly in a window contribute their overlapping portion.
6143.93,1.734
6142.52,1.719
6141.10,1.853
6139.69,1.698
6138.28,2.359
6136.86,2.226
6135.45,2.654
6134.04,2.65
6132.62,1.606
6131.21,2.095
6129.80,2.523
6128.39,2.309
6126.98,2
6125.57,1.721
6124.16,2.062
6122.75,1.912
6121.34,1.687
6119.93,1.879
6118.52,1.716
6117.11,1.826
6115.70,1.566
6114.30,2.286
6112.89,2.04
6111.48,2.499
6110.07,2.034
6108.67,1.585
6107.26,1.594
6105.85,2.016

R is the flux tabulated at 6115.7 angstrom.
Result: 1.566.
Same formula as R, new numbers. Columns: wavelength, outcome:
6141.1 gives 1.853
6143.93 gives 1.734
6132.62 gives 1.606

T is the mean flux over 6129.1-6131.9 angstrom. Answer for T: 2.31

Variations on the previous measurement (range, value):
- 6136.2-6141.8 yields 2.03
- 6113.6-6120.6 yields 1.86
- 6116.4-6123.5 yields 1.8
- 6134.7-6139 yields 2.41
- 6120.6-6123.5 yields 1.8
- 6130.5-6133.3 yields 1.86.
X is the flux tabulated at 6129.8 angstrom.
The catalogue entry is 2.523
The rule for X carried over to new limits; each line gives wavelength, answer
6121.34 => 1.687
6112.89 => 2.04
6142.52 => 1.719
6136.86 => 2.226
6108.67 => 1.585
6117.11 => 1.826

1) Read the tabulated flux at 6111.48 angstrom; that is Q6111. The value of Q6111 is 2.499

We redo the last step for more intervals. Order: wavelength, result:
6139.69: 1.698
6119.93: 1.879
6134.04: 2.65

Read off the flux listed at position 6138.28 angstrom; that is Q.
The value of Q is 2.359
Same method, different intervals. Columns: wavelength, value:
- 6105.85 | 2.016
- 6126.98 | 2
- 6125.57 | 1.721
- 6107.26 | 1.594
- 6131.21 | 2.095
